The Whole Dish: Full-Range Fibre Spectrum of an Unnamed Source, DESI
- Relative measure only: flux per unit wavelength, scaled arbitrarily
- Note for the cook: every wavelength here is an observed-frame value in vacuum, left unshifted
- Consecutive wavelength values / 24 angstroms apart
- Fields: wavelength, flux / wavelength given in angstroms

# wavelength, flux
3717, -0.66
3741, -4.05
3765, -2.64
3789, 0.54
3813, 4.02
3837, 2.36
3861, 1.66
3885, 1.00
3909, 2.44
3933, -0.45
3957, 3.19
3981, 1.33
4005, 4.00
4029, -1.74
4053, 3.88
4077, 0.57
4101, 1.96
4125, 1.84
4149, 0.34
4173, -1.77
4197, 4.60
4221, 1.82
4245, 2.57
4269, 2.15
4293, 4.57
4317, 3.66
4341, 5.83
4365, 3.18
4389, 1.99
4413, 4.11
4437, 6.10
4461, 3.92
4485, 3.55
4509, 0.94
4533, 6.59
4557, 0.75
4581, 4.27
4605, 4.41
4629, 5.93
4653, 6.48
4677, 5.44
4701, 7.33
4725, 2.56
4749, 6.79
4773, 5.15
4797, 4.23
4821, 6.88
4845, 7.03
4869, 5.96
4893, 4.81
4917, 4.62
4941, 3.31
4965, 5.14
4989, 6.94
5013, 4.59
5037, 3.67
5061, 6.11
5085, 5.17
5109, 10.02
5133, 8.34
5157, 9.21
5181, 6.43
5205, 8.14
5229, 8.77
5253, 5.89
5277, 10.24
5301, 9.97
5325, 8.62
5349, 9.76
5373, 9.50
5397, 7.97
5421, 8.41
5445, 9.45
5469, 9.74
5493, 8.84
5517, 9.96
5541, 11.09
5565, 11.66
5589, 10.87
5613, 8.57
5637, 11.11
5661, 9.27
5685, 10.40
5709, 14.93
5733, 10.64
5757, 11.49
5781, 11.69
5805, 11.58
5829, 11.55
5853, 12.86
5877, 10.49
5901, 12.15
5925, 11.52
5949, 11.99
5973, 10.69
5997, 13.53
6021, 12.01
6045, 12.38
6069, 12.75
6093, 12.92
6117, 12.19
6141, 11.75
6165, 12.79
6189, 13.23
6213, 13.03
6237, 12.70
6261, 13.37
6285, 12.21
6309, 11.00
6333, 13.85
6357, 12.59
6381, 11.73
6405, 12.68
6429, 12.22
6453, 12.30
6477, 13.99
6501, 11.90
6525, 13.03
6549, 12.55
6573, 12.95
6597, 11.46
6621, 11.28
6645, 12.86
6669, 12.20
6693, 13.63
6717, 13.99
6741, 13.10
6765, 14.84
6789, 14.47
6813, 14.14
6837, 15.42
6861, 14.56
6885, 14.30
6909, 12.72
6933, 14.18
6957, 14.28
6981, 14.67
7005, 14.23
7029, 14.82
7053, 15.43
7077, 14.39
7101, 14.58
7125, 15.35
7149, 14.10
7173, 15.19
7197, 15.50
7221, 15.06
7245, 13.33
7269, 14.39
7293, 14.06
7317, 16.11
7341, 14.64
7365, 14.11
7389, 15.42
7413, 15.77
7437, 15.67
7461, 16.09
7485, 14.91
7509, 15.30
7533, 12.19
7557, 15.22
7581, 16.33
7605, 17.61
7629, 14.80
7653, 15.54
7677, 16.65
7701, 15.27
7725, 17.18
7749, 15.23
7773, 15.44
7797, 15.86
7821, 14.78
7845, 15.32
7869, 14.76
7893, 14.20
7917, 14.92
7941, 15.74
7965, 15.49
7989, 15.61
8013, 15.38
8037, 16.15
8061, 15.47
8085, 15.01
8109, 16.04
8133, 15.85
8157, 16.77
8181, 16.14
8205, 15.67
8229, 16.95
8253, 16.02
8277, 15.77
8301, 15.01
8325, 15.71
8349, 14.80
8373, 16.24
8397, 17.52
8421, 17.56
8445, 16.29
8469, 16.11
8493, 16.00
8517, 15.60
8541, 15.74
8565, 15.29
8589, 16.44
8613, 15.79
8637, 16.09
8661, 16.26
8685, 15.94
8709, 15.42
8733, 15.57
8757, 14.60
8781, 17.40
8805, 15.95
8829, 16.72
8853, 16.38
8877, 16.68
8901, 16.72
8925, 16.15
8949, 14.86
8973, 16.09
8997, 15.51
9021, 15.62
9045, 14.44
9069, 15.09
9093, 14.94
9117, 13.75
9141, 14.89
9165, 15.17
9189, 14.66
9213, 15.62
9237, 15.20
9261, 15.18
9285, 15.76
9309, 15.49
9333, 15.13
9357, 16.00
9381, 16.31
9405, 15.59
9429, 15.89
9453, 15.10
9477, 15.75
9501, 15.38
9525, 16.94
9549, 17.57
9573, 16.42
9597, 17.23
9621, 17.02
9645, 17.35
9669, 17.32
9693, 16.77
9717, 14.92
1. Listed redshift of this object 0.28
